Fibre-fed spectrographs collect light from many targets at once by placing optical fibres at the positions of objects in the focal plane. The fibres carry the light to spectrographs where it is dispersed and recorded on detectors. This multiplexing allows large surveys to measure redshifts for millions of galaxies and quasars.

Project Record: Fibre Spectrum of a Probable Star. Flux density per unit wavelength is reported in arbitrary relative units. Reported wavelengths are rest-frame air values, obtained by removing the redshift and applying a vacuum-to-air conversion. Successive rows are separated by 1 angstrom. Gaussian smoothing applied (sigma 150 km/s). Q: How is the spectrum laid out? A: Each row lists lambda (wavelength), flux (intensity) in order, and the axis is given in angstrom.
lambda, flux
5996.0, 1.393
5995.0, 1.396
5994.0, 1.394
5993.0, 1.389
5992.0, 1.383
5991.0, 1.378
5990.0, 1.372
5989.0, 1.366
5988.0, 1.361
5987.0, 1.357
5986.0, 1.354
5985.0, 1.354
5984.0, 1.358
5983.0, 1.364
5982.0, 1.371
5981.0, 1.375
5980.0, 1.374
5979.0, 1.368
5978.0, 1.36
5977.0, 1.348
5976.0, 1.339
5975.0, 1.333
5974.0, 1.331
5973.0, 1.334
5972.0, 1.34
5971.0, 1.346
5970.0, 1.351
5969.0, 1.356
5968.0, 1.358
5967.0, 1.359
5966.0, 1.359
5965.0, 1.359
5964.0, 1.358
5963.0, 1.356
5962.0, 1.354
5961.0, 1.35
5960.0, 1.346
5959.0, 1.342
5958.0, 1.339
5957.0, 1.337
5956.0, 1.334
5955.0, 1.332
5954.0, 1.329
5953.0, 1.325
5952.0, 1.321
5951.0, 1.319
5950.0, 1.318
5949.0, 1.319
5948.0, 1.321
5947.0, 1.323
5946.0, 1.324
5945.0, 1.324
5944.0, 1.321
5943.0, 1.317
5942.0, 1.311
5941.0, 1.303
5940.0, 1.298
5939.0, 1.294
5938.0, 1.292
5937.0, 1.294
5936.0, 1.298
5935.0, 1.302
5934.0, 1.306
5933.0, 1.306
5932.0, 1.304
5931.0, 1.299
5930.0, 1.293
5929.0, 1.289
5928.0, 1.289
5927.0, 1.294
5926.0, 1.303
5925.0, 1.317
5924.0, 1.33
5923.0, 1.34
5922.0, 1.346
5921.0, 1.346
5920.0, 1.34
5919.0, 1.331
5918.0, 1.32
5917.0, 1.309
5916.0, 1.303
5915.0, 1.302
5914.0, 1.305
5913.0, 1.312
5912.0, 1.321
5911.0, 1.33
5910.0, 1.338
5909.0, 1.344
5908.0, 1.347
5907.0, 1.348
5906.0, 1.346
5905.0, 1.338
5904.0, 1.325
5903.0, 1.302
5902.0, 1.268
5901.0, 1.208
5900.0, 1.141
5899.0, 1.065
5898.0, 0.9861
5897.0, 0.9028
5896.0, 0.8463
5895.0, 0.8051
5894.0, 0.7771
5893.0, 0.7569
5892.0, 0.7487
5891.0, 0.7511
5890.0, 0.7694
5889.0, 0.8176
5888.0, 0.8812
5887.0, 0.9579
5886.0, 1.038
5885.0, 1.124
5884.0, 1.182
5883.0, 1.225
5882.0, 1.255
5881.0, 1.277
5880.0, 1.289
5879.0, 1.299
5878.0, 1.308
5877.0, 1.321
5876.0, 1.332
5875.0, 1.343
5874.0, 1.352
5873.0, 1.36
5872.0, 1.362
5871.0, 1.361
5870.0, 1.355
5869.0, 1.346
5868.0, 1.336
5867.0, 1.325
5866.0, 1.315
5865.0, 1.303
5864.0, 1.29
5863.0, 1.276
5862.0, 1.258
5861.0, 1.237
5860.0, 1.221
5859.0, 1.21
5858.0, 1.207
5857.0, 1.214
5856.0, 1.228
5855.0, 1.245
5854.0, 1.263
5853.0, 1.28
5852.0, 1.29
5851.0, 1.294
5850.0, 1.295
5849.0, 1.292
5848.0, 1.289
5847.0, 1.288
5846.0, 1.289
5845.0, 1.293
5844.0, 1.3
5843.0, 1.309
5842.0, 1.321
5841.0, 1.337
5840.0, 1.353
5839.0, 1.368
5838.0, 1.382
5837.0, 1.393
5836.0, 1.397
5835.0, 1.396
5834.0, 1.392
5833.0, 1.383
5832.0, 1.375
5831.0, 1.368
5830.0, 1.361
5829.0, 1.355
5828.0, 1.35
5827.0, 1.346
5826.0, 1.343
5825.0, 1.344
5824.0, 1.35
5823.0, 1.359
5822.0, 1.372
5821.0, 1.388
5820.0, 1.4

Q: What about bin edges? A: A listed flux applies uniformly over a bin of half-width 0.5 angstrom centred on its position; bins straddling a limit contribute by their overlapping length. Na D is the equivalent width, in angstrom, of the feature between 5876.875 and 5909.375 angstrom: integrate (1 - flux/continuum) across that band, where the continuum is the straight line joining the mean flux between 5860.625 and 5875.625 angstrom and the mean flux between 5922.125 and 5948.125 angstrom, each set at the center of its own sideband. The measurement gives 5.4 angstrom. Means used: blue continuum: 1.32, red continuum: 1.31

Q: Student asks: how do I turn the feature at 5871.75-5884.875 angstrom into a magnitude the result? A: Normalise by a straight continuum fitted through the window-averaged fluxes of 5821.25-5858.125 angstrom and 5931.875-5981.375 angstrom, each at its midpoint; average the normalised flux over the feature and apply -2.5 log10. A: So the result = 0.028 mag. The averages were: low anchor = 1.33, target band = 1.29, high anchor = 1.33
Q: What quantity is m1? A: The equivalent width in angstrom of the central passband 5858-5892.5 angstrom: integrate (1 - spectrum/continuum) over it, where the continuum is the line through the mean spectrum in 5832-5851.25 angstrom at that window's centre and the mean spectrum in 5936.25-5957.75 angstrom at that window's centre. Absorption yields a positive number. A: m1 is 3.4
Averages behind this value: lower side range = 1.34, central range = 1.2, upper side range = 1.32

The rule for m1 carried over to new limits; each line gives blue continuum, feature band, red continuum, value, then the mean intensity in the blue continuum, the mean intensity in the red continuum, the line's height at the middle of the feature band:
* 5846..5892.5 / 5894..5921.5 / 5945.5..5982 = 0.9 angstrom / 1.22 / 1.34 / 1.27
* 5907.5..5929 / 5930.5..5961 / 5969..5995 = 0.5 angstrom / 1.32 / 1.36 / 1.34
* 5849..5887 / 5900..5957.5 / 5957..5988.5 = 0.2 angstrom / 1.27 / 1.35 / 1.32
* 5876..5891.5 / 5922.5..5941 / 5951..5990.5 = -0.9 angstrom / 1.11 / 1.35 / 1.24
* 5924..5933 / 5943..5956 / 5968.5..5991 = 0.0 angstrom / 1.3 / 1.36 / 1.32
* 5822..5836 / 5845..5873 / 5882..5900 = -3.2 angstrom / 1.36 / 0.935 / 1.16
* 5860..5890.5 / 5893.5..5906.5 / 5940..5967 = 1.7 angstrom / 1.23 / 1.33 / 1.26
